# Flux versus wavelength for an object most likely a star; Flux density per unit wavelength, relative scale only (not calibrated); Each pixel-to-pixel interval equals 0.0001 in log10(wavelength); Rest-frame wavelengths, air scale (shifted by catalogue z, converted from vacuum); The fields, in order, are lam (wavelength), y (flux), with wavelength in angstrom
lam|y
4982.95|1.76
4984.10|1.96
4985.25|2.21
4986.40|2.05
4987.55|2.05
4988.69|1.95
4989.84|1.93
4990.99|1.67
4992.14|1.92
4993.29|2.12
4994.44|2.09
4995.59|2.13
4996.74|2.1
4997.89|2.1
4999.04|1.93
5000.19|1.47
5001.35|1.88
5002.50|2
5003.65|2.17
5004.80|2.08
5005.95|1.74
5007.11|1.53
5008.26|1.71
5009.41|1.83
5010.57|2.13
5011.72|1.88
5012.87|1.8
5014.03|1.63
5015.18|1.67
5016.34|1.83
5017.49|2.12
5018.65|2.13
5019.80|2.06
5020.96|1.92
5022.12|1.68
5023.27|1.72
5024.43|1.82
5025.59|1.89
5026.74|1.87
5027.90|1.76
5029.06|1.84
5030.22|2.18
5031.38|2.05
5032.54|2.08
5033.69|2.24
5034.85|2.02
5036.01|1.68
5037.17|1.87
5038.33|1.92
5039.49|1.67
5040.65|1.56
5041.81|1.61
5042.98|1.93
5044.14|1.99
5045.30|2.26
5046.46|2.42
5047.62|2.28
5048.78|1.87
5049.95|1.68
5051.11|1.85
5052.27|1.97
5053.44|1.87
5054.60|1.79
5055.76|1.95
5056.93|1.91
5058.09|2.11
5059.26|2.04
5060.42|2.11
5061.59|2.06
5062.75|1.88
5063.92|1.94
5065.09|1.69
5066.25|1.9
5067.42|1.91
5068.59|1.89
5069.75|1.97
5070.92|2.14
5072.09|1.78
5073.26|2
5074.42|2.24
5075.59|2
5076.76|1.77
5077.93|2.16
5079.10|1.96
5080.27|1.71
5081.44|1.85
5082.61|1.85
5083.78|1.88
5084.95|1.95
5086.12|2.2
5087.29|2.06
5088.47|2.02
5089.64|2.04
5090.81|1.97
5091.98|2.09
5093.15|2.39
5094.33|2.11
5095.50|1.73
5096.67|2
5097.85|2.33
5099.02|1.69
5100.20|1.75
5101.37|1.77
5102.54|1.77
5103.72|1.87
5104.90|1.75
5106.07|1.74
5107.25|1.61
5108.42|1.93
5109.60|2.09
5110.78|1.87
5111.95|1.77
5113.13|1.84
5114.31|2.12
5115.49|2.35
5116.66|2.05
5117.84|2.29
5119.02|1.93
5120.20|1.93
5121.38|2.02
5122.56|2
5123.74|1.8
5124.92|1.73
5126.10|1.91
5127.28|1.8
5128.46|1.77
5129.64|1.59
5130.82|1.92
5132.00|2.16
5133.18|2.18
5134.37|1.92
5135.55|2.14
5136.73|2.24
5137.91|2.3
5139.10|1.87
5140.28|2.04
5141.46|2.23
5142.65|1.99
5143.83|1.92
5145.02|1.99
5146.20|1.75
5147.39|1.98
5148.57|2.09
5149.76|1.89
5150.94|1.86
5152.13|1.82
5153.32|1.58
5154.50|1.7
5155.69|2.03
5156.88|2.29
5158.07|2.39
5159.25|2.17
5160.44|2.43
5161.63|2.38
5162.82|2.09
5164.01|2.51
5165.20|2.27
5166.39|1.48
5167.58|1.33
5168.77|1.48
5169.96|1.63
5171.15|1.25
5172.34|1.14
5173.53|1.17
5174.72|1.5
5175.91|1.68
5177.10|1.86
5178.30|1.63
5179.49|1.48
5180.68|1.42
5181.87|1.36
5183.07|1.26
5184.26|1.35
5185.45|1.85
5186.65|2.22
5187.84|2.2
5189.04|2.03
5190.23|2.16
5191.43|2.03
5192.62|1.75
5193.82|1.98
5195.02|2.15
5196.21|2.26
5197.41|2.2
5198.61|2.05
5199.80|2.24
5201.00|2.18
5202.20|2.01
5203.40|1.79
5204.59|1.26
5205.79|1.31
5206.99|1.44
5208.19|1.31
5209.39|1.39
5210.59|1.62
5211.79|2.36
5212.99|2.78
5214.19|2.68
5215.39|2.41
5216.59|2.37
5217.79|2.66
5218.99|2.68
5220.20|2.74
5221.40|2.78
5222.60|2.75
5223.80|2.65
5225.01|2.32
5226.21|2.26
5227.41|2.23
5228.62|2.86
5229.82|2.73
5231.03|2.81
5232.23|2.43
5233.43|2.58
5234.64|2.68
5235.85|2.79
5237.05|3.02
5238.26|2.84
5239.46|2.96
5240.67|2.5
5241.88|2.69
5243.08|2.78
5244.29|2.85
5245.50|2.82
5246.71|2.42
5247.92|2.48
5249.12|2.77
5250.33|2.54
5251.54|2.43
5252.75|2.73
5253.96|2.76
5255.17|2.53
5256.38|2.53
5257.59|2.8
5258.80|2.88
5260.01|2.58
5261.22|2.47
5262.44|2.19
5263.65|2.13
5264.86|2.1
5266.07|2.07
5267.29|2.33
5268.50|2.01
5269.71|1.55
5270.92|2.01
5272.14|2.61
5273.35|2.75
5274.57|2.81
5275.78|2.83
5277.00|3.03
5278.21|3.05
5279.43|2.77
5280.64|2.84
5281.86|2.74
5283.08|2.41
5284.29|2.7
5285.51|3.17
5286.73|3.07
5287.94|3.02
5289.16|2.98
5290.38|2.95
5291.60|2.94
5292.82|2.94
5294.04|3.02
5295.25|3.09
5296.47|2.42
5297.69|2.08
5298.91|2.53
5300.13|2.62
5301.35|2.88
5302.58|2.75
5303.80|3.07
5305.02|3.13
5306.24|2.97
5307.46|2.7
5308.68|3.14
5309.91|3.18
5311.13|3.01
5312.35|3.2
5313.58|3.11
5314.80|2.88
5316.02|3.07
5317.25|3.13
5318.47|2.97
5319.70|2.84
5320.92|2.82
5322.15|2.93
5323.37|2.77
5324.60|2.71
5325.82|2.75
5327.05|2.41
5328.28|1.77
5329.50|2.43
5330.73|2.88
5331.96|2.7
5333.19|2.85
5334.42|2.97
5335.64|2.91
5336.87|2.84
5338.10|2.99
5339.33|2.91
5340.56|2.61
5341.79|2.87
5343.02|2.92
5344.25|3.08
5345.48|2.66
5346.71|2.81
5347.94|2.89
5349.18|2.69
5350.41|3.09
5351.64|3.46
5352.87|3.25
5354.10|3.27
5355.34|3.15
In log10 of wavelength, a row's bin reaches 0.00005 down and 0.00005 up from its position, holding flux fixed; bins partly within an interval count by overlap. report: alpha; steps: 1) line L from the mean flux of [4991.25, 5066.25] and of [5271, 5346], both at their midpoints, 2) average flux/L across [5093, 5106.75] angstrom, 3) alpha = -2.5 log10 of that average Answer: 0.14 mag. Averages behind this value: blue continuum 1.92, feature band 1.89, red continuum 2.83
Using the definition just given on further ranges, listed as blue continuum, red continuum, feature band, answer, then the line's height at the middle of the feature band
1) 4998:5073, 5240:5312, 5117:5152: 0.132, 2.23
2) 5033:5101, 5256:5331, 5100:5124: 0.101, 2.11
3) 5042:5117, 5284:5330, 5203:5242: 0.062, 2.52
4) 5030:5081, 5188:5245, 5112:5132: 0.088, 2.11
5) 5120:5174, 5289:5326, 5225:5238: -0.085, 2.43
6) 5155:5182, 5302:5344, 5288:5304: -0.047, 2.67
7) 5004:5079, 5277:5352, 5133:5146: 0.098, 2.26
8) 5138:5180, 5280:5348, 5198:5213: 0.201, 2.15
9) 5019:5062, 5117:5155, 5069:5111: -0.002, 1.94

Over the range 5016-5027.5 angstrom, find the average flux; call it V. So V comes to 1.9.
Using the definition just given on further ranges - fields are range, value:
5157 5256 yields 2.18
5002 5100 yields 1.94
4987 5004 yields 1.96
